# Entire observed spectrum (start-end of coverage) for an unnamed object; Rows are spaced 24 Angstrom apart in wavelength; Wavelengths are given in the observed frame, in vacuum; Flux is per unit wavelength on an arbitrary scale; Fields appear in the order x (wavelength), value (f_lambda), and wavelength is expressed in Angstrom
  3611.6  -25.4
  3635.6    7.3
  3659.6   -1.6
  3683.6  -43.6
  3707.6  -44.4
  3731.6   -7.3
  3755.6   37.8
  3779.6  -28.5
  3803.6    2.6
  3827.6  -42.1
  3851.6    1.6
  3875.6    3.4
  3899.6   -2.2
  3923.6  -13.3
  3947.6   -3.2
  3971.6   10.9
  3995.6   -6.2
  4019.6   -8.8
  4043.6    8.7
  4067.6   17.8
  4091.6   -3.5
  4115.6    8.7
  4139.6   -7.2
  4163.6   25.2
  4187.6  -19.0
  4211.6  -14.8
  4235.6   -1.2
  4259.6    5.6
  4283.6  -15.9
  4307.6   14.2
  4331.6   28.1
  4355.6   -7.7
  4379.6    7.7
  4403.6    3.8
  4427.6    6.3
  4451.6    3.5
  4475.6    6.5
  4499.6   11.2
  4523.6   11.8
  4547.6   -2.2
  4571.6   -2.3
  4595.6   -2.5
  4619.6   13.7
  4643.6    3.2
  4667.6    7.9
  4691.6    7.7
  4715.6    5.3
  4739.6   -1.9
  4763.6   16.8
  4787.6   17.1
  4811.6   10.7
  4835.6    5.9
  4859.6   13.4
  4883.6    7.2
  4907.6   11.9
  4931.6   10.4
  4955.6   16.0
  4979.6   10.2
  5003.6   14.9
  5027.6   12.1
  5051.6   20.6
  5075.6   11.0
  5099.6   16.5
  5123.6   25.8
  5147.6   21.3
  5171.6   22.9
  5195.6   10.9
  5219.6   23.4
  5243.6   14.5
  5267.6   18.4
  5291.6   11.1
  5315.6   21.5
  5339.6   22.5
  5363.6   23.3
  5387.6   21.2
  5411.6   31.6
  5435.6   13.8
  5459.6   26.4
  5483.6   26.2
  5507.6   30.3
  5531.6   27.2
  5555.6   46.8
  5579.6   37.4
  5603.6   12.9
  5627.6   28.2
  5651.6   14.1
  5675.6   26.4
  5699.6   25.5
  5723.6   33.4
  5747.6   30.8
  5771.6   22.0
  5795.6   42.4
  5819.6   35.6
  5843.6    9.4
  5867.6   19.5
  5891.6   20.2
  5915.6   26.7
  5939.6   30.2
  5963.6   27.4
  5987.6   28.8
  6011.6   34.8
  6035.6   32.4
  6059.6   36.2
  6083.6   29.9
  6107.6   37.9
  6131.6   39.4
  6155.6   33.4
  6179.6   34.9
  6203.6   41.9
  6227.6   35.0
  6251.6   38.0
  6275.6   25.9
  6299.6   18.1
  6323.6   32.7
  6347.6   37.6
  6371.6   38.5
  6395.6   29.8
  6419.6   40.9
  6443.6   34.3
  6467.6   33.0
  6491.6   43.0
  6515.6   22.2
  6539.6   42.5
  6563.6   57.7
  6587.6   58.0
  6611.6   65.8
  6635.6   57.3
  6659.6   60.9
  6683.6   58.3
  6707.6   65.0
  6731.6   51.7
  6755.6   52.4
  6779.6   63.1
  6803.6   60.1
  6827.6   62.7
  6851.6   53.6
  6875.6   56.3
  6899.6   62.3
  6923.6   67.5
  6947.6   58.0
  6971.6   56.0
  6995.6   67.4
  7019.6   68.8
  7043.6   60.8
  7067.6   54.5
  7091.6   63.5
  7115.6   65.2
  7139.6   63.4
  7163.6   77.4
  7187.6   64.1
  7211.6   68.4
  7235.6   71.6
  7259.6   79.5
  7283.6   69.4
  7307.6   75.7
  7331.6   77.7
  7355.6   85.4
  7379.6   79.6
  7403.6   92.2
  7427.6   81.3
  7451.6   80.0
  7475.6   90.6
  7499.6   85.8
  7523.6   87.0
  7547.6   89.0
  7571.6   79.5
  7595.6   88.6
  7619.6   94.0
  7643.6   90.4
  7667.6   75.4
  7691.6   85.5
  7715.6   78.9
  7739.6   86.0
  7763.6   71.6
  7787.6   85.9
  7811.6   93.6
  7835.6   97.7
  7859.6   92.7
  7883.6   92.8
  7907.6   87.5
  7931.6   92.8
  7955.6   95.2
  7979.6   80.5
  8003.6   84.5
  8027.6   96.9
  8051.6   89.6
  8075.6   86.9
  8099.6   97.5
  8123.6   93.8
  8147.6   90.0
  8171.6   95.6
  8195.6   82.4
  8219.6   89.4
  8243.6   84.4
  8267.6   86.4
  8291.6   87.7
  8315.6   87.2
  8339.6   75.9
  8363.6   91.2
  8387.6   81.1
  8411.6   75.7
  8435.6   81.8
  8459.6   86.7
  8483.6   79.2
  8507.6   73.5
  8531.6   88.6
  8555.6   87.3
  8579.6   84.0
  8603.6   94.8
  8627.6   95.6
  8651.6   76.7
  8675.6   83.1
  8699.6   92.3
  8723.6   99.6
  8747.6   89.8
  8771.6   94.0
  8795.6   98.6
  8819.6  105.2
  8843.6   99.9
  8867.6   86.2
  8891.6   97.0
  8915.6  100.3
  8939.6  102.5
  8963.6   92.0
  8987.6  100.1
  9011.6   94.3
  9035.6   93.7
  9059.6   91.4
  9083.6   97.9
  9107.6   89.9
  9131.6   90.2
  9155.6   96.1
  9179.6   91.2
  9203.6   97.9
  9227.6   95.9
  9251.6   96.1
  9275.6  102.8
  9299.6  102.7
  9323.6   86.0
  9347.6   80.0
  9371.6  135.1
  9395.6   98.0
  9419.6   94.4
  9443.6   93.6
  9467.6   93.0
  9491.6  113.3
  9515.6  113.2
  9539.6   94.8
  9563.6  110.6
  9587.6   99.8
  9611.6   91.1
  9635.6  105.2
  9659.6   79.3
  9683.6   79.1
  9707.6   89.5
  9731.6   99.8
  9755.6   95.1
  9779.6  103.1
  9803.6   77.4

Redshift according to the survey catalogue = 0.64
